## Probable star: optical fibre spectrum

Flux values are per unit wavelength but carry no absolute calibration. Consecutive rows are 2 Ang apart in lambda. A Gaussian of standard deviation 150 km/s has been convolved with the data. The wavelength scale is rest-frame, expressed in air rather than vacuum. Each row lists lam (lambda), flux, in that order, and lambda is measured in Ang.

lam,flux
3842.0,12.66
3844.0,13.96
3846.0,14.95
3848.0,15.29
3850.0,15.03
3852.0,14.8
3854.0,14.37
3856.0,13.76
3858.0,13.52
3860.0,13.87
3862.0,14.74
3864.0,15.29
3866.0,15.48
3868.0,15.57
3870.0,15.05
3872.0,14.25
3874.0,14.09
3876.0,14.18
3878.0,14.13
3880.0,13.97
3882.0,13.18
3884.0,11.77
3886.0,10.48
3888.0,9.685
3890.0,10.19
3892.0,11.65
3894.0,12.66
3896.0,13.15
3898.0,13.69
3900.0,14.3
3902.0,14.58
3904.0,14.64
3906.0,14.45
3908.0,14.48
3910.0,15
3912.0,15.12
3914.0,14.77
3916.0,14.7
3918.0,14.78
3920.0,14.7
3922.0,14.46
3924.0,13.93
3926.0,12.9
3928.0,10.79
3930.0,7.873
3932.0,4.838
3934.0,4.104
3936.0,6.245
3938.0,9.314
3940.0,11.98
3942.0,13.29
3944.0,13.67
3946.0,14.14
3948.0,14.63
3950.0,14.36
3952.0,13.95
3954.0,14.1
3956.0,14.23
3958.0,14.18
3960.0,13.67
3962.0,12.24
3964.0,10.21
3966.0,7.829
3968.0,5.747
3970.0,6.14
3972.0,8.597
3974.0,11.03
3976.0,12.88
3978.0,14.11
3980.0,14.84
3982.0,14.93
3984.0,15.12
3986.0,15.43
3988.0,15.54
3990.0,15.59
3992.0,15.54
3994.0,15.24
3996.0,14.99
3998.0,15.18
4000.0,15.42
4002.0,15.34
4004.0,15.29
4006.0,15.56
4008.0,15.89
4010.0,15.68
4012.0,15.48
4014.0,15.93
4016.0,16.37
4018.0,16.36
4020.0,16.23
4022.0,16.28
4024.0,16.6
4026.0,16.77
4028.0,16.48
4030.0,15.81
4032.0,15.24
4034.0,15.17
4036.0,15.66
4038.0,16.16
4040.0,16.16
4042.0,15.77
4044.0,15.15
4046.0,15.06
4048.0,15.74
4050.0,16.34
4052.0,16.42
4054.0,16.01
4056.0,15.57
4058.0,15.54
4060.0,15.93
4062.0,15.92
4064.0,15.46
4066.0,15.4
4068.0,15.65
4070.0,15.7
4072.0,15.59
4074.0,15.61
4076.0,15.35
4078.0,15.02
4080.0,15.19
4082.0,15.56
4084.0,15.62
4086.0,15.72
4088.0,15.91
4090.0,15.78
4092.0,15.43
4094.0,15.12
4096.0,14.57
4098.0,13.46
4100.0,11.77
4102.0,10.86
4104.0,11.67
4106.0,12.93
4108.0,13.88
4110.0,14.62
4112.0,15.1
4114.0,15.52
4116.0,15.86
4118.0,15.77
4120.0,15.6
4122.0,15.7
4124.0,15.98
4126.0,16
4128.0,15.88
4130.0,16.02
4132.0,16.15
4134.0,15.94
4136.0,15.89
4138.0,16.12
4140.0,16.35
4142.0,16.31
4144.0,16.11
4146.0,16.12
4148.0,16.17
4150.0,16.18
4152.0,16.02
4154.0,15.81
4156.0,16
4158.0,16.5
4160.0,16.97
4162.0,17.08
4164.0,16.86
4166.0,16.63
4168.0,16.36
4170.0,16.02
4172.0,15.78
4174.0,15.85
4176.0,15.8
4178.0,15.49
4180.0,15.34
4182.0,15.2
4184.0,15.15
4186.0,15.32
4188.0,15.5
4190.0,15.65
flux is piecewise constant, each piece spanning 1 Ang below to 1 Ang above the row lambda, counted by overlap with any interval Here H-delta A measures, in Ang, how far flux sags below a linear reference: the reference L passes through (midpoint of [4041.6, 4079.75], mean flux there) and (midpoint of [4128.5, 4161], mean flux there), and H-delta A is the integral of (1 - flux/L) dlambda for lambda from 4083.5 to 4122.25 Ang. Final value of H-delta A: 3.4 Ang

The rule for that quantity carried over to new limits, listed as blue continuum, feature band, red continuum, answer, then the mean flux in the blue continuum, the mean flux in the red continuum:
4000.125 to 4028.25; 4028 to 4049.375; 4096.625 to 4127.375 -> -0.1 Ang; 16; 14.3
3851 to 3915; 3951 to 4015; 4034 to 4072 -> 5.7 Ang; 13.8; 15.7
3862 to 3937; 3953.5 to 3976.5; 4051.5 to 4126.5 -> 4.8 Ang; 12.9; 15.1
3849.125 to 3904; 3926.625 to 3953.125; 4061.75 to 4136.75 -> 6.2 Ang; 13.6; 15.1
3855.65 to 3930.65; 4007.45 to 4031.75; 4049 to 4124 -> -2.6 Ang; 13.6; 15.1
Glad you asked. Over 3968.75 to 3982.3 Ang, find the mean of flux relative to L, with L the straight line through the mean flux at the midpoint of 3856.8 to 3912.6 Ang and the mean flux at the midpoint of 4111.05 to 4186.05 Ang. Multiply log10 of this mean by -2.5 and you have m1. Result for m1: 0.25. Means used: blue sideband 13.7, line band 11.5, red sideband 16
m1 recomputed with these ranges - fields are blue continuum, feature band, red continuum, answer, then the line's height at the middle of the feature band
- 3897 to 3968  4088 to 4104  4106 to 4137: 0.09 mag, 15.1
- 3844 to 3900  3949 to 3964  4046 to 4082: 0.07 mag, 14.5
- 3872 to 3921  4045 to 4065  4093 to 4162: -0.08 mag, 14.7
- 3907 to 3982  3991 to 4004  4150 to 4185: -0.18 mag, 13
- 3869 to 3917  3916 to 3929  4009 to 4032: 0.03 mag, 14.1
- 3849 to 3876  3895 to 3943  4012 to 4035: 0.21 mag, 15.1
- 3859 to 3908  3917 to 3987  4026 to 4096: 0.21 mag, 14.4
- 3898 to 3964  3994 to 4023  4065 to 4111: -0.15 mag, 13.7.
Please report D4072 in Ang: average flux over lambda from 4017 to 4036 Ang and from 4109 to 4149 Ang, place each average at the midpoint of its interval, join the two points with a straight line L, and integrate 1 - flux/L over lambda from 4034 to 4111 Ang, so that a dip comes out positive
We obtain 4.32 Ang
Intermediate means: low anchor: 16.1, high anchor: 15.9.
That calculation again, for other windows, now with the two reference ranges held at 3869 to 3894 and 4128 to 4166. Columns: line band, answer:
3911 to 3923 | -1.4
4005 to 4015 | -0.9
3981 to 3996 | -1.2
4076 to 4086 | 0.0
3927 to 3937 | 4.9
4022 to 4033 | -1.1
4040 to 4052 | -0.7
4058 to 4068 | -0.3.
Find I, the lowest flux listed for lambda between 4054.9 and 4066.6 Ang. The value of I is 15.4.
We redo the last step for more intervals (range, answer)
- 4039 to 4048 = 15.06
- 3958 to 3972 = 5.747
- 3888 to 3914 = 9.685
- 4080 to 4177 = 10.86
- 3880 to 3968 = 4.104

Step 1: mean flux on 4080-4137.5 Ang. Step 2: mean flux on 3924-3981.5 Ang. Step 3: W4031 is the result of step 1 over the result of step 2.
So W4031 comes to 1.33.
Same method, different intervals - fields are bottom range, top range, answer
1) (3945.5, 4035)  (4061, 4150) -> 1.07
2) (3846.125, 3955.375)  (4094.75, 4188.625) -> 1.17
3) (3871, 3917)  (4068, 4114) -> 1.09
